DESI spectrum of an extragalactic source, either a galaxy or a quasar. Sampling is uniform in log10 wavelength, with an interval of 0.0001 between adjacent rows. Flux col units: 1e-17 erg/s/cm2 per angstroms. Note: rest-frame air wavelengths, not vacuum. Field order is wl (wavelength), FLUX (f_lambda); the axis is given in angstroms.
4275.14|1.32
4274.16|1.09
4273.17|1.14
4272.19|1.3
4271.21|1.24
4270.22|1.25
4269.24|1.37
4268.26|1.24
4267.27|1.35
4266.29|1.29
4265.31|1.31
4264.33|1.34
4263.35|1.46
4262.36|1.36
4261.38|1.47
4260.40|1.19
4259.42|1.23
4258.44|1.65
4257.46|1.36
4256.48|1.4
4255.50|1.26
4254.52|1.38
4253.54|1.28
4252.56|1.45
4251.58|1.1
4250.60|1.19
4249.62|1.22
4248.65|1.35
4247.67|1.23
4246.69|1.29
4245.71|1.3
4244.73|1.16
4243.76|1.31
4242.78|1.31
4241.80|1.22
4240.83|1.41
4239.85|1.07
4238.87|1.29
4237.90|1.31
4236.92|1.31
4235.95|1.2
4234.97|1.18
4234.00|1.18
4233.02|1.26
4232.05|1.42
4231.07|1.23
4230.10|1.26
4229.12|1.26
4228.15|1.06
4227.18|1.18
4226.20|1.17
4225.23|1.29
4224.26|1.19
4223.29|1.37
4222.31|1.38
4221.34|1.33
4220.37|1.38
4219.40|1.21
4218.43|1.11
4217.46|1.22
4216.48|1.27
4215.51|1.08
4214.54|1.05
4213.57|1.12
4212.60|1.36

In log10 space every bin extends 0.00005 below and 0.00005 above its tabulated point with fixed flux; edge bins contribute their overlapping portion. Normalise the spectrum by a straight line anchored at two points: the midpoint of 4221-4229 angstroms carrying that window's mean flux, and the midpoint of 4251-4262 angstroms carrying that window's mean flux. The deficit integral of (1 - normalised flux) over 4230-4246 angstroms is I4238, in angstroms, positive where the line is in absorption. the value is 0.32 angstroms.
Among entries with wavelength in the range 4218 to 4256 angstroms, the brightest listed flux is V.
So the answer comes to 1.45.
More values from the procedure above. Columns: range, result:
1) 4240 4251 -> 1.41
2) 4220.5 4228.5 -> 1.38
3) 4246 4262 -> 1.65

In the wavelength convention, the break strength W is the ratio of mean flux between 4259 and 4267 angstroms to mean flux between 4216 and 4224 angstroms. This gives 1.04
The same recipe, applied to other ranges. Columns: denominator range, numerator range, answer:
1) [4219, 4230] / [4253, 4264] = 1.09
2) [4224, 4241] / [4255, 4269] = 1.09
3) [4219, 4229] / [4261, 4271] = 1.06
